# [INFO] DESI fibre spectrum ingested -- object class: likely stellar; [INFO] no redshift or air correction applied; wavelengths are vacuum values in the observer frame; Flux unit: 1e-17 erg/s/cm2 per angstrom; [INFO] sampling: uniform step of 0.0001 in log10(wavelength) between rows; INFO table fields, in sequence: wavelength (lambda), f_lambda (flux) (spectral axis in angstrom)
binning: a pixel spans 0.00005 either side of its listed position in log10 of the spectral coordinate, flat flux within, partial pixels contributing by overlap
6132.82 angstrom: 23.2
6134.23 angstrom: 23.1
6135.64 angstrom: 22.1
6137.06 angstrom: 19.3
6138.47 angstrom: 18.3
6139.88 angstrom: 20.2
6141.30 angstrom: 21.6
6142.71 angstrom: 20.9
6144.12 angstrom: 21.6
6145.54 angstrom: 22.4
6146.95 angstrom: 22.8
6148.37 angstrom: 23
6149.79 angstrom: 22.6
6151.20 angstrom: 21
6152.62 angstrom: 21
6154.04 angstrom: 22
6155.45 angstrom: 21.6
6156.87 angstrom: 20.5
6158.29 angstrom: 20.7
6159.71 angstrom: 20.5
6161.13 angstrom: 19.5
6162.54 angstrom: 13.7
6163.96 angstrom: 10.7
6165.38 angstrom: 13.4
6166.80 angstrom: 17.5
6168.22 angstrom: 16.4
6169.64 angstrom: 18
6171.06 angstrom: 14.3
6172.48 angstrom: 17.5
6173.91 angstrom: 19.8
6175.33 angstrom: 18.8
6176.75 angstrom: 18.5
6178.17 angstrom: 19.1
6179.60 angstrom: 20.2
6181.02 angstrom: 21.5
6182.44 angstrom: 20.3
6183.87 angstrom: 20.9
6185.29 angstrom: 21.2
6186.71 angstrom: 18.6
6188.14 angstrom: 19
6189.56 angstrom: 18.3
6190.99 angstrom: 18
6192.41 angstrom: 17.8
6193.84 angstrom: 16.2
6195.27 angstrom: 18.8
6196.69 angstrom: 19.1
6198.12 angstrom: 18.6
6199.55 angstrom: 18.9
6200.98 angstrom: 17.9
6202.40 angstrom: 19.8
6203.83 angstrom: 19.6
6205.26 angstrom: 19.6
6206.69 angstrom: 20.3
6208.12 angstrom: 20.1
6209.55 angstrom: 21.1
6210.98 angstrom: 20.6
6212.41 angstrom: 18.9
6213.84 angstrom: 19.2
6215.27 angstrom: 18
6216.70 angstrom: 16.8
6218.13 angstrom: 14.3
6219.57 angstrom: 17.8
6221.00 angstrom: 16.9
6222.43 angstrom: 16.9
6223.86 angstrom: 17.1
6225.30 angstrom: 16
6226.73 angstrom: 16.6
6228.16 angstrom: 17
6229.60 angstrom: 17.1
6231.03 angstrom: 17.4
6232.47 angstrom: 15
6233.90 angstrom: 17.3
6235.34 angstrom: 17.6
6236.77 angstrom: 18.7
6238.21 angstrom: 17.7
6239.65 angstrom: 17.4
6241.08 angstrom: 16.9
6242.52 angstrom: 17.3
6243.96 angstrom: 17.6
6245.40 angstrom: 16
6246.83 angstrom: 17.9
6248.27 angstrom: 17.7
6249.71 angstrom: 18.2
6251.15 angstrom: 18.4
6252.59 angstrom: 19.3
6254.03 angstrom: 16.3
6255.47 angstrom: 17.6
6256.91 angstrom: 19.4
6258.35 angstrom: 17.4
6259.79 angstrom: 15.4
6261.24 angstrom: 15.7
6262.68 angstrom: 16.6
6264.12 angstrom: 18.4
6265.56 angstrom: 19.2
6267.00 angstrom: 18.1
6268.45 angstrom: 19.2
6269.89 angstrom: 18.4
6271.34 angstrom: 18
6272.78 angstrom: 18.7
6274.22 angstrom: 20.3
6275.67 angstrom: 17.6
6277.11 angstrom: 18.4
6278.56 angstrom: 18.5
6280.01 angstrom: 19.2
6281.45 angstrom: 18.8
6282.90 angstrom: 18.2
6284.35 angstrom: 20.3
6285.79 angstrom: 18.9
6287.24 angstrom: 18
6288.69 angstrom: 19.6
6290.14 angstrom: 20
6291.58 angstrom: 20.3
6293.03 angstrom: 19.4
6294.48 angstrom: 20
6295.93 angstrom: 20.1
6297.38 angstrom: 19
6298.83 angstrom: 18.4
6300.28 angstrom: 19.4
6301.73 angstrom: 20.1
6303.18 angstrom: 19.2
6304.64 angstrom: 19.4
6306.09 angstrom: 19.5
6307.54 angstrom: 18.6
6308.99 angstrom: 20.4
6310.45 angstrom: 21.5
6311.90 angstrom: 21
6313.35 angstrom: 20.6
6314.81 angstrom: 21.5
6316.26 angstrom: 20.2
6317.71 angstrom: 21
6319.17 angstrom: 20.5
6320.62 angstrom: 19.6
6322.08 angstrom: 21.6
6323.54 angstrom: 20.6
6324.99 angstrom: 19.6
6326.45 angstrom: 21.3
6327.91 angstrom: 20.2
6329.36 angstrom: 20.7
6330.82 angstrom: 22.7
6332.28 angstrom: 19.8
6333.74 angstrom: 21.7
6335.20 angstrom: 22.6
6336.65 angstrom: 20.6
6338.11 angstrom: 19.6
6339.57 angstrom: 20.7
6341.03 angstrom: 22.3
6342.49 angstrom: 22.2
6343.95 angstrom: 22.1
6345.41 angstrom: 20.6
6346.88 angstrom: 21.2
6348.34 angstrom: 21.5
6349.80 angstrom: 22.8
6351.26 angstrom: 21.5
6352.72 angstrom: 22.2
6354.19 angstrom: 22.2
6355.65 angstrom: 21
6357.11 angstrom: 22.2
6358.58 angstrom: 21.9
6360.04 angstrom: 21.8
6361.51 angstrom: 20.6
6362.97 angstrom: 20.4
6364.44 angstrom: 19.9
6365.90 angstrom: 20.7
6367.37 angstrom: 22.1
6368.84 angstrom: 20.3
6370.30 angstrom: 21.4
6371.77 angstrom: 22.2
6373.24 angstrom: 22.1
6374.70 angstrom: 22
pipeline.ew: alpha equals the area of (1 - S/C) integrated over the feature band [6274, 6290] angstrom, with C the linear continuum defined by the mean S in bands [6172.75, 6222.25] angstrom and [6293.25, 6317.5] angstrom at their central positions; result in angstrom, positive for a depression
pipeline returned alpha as 0.68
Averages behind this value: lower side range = 18.9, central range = 18.9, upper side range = 19.9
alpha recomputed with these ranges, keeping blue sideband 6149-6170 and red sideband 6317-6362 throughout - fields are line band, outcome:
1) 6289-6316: 1.1 angstrom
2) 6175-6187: -0.7 angstrom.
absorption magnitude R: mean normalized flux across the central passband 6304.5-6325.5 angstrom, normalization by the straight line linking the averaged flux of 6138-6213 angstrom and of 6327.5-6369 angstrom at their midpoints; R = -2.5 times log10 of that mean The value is 0.03 mag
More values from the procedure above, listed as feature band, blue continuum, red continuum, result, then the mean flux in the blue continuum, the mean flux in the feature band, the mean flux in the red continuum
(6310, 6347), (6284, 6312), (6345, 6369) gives -0.025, 19.6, 21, 21.4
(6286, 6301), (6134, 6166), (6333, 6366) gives 0.088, 20.1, 19.4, 21.4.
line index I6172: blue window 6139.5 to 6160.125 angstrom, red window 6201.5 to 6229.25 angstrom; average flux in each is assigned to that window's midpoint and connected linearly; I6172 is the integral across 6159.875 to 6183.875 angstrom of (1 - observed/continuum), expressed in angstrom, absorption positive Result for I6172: 3.2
